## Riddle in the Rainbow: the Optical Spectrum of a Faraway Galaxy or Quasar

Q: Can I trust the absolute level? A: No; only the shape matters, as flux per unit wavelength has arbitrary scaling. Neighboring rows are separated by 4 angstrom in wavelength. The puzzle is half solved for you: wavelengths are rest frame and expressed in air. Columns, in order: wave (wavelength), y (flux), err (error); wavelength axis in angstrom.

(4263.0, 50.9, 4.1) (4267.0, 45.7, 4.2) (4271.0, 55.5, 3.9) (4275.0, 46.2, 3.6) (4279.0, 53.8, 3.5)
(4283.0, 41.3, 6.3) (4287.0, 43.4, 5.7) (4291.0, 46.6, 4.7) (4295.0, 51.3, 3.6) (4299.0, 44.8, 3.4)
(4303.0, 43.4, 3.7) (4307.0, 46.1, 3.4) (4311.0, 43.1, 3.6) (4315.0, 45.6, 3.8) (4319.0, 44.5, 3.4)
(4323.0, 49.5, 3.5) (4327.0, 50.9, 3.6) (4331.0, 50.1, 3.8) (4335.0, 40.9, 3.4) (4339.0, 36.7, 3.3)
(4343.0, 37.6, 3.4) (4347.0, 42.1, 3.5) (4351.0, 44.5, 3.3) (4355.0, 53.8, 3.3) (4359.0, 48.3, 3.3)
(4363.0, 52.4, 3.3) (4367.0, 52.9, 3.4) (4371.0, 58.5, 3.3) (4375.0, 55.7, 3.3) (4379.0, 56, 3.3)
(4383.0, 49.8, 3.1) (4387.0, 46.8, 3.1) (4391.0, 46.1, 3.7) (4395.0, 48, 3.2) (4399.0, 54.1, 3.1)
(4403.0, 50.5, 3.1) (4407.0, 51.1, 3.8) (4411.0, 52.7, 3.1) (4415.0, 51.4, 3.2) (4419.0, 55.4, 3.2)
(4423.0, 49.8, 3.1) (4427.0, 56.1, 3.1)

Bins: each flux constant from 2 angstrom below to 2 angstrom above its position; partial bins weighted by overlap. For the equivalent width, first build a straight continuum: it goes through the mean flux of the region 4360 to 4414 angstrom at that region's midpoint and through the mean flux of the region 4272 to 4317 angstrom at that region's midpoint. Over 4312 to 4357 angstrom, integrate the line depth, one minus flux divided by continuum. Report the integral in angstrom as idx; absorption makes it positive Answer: 3.3 angstrom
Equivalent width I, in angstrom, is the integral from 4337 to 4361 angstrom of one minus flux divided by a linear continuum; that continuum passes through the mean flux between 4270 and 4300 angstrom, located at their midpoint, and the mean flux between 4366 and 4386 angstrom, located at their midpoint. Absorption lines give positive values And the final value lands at 3.9 angstrom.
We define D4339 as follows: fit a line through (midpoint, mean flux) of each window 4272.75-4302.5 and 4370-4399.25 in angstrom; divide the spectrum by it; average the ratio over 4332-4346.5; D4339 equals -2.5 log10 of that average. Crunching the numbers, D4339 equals 0.237 mag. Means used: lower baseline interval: 46.7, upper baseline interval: 51.5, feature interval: 39.6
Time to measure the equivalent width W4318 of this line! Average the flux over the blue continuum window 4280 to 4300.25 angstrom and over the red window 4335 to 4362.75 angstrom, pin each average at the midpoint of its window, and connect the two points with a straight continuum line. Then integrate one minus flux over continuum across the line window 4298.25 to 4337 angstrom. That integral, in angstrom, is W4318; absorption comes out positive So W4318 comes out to -0.7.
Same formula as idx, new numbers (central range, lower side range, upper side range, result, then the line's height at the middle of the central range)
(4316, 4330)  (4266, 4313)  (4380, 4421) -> -0.1 angstrom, 48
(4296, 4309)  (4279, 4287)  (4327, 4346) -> -0.4 angstrom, 44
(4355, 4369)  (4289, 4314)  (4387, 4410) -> -0.9 angstrom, 48.3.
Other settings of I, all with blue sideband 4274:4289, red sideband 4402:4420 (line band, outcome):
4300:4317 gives 1.0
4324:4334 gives -0.2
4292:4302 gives -0.1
